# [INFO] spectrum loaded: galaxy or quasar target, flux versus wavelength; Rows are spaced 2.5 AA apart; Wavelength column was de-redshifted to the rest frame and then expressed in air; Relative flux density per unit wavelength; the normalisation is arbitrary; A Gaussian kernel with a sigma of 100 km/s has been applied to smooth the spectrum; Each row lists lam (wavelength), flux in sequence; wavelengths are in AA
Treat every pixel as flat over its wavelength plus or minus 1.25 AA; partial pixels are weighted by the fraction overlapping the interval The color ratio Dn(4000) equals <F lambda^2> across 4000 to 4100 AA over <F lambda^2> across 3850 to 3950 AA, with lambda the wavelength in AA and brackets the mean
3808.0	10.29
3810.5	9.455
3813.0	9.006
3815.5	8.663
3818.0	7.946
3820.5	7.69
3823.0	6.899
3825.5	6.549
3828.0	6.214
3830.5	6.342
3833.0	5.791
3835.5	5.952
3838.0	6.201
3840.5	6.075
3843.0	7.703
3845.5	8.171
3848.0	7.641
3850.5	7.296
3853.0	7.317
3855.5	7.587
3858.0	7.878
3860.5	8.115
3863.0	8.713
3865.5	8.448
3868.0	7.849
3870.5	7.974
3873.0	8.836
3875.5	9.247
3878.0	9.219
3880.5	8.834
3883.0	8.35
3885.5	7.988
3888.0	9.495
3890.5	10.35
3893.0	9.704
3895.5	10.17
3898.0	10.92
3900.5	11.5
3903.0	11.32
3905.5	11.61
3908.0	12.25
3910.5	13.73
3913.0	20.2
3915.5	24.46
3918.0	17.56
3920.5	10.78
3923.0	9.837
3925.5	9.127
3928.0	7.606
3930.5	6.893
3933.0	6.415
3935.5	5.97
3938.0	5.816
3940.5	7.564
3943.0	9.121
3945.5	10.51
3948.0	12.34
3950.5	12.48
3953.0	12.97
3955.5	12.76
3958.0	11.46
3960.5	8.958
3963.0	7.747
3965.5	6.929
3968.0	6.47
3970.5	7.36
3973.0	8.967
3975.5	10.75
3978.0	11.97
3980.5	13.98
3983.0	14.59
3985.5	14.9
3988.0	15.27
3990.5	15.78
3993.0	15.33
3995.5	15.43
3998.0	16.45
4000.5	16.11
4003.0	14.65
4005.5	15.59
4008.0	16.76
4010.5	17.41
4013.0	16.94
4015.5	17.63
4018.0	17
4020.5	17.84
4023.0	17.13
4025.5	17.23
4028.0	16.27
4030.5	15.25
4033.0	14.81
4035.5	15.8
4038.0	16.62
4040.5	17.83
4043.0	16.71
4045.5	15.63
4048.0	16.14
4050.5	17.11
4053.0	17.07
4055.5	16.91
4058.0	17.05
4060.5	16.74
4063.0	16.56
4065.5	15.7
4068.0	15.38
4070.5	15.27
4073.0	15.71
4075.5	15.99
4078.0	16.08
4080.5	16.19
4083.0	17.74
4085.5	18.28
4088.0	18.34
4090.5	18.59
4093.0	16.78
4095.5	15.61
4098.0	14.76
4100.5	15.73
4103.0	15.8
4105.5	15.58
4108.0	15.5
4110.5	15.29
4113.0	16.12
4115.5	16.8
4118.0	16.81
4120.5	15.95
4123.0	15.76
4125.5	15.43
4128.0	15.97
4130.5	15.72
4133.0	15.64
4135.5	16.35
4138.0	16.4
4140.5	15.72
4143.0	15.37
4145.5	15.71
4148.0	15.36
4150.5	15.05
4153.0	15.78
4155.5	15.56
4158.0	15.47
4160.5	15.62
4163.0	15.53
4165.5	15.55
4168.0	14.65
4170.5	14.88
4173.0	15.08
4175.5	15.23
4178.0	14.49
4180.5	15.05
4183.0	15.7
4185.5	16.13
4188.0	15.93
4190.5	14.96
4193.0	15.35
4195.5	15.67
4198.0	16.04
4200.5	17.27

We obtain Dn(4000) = 1.8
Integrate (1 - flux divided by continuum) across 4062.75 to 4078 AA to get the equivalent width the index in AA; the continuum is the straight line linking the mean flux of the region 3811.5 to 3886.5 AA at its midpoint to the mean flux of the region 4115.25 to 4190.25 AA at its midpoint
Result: -2.6 AA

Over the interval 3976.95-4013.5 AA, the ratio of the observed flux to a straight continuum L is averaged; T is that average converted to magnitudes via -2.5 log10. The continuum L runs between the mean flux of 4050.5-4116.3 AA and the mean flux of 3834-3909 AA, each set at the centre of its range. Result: -0.17 mag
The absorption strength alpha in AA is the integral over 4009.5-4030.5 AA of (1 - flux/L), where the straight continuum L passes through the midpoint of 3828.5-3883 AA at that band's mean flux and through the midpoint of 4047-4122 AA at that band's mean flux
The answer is -4.7 AA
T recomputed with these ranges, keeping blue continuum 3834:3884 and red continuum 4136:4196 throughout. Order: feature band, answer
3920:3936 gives 0.18 mag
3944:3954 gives -0.19 mag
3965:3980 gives 0.18 mag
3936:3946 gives 0.24 mag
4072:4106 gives -0.22 mag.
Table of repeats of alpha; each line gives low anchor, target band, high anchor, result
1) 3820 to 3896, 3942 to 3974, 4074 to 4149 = 3.5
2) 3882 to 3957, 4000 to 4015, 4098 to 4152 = -3.7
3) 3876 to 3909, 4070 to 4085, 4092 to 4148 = -1.6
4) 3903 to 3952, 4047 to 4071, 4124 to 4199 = -4.9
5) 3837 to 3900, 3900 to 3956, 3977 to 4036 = 0.3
